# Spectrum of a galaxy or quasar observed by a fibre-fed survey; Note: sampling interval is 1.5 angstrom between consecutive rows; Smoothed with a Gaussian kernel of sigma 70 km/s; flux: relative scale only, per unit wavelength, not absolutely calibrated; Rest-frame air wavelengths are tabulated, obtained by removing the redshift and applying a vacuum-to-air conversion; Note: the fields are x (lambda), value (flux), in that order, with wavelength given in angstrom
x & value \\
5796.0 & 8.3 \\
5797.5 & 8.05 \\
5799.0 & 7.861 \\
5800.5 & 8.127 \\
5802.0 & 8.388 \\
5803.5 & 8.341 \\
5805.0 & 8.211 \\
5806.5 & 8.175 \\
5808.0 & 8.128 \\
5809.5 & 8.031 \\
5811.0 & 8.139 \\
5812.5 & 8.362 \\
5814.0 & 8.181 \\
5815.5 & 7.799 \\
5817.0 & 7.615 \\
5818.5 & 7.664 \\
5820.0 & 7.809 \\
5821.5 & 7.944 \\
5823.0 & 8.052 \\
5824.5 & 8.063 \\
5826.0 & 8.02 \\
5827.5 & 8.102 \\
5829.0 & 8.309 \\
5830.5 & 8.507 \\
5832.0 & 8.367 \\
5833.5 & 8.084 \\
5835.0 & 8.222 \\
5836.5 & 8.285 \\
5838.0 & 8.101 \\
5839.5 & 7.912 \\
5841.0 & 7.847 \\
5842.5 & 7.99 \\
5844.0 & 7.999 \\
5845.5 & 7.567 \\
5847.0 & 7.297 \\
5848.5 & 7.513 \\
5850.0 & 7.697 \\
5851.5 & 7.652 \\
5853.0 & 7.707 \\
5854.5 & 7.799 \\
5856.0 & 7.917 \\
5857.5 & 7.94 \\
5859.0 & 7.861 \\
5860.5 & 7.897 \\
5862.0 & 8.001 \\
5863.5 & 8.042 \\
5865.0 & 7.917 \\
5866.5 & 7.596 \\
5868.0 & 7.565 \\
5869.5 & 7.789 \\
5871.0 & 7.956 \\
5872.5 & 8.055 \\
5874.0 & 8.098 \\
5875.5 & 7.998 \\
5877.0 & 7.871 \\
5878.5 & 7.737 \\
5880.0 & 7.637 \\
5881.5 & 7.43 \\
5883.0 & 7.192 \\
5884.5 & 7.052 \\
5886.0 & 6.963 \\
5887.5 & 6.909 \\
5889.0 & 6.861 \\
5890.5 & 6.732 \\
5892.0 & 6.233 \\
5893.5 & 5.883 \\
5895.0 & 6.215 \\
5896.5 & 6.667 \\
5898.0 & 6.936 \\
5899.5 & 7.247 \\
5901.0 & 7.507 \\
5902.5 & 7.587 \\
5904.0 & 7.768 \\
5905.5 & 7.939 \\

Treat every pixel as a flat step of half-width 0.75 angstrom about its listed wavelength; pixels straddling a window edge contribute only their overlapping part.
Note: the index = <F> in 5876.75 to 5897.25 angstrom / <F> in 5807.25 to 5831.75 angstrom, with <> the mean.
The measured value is 0.86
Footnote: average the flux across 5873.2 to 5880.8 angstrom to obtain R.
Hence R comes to 7.87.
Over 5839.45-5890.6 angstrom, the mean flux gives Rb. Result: 7.67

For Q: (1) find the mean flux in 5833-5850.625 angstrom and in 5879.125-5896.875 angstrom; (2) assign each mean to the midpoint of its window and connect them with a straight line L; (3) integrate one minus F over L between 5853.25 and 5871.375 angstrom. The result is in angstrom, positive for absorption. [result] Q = -1.1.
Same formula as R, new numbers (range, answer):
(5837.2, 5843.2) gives 7.96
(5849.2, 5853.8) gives 7.68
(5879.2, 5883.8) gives 7.42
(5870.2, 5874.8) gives 8.03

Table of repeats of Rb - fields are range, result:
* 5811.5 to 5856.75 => 7.95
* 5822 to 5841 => 8.15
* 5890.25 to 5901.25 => 6.64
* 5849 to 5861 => 7.8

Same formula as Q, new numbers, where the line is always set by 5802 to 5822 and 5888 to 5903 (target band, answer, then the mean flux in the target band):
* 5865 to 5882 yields -1.7 angstrom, 7.8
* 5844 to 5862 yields -0.8 angstrom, 7.74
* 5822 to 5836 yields -0.7 angstrom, 8.19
